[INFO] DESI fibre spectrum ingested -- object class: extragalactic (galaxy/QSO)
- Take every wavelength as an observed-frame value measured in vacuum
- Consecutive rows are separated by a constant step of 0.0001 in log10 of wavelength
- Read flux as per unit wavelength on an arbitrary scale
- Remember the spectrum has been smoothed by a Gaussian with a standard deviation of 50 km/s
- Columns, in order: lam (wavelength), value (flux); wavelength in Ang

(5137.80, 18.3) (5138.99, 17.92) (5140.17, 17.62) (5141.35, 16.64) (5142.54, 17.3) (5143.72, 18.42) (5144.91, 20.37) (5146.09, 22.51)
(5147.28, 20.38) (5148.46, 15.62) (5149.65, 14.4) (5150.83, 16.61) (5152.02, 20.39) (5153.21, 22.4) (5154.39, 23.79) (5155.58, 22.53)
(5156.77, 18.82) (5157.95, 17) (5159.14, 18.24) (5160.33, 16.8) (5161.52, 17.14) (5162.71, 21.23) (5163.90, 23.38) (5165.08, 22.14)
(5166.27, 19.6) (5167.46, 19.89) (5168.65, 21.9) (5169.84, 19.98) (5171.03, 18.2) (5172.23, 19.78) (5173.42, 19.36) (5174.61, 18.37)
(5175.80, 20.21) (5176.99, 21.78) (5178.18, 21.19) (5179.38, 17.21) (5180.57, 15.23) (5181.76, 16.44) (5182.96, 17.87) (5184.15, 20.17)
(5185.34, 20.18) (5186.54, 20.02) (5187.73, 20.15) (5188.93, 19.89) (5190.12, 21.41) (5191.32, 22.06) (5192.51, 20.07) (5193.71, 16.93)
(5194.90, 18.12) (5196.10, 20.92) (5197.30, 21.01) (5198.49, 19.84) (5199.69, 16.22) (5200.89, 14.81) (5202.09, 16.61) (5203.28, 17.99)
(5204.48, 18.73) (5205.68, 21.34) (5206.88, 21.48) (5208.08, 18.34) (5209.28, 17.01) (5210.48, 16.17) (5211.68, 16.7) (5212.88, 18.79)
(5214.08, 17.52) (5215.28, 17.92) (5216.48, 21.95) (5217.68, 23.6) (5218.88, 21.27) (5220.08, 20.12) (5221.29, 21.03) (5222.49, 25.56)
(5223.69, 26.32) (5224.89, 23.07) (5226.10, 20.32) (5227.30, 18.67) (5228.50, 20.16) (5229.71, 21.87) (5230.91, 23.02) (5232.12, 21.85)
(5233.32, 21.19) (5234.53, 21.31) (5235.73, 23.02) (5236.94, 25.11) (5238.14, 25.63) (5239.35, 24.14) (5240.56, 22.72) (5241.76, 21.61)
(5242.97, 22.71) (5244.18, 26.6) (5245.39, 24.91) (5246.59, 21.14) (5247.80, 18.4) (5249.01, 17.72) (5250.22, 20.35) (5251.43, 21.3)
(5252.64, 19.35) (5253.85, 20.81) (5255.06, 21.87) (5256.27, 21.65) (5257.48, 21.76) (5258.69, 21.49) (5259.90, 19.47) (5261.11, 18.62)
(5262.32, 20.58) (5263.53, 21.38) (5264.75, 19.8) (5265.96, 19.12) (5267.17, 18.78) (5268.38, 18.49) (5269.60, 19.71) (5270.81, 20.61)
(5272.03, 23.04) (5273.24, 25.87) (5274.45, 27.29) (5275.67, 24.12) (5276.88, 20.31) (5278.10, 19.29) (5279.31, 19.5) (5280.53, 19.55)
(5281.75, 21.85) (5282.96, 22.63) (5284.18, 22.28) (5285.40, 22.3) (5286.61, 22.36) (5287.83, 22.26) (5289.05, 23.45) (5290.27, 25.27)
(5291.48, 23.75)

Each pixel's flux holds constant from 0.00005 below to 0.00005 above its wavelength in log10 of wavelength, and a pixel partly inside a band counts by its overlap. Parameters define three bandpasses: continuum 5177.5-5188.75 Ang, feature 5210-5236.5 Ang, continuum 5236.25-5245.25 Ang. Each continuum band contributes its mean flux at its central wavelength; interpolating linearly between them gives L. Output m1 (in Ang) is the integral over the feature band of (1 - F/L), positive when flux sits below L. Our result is 1.7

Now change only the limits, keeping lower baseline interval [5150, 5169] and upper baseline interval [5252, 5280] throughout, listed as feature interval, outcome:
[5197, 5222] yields 1.8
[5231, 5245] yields -1.7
